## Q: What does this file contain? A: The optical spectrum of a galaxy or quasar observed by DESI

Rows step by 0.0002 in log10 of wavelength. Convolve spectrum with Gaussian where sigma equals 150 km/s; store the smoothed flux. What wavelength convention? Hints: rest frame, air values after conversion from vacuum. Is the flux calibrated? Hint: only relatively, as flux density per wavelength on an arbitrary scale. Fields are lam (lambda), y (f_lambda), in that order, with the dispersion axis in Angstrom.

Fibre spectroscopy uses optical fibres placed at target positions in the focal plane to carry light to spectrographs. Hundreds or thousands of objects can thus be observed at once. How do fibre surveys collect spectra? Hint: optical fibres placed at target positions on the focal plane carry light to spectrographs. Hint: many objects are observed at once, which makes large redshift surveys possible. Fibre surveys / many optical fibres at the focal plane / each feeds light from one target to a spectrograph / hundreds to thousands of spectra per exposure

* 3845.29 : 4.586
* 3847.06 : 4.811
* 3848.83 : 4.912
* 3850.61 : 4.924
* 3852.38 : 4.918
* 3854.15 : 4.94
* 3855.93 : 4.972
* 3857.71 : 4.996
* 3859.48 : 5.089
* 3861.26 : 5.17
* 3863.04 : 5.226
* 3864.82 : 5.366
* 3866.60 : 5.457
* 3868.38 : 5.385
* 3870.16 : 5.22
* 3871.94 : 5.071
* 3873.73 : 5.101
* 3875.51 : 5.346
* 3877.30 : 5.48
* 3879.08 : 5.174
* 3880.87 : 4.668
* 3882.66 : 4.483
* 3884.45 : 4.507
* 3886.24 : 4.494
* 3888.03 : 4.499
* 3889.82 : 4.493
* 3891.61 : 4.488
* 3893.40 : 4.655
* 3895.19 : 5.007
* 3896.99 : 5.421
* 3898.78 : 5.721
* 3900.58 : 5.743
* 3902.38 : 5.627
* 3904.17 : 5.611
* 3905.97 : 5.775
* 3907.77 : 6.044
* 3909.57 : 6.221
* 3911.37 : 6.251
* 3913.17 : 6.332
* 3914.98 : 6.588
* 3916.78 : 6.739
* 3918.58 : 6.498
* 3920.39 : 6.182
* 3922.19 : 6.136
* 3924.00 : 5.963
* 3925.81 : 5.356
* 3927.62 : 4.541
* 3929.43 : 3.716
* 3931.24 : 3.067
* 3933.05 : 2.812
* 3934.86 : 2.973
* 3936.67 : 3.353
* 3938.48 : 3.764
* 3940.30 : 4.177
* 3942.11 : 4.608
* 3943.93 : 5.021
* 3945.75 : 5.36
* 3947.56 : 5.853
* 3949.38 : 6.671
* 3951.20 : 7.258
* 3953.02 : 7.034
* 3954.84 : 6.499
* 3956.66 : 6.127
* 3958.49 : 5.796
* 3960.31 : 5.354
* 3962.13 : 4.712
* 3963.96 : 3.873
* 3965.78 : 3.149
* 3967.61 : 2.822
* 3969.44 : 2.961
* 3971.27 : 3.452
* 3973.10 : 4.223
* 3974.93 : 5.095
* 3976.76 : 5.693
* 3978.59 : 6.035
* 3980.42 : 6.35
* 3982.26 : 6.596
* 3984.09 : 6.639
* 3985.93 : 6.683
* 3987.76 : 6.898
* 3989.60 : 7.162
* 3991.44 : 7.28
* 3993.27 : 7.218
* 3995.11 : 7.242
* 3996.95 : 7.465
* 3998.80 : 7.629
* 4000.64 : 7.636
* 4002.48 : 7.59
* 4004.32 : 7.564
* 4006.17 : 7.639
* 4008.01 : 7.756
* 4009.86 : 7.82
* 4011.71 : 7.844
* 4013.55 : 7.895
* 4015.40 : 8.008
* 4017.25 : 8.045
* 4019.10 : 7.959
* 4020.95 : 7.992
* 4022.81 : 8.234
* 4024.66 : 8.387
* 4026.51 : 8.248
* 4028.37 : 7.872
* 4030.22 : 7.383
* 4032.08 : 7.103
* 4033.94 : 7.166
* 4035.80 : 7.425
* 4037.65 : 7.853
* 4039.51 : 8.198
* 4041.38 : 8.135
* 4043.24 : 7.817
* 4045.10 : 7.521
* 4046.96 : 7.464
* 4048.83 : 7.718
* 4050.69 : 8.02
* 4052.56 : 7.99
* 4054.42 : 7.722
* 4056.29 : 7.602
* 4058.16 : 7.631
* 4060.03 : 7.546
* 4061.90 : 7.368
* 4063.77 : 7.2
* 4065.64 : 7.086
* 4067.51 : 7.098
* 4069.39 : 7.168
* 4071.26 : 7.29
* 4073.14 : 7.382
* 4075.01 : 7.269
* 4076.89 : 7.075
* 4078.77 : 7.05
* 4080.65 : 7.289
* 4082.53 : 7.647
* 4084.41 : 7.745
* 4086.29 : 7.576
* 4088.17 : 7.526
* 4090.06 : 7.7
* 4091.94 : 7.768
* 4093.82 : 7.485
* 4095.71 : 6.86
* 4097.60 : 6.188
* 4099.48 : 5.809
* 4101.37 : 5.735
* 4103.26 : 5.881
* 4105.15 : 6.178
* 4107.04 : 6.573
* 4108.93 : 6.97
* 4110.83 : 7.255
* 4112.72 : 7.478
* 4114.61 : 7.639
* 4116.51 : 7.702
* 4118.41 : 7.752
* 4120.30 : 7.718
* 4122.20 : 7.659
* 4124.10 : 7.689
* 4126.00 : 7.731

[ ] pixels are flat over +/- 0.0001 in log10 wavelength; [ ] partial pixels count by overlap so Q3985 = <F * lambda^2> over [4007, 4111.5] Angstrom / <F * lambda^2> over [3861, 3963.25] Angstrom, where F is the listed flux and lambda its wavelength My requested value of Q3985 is 1.52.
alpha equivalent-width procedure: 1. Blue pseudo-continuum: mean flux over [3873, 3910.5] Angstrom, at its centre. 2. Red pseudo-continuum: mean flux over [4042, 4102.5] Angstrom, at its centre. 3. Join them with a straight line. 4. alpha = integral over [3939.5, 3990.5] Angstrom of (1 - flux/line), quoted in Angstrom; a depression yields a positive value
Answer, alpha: 5.2 Angstrom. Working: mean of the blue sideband 5.17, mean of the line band 5.44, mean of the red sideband 7.32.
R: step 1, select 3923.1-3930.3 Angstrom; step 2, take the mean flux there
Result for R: 4.9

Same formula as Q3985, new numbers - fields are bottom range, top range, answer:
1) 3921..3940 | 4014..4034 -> 1.97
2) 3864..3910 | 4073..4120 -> 1.52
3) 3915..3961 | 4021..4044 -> 1.56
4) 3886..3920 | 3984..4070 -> 1.44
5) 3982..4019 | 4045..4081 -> 1.03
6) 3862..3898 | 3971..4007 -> 1.42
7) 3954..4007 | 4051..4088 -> 1.30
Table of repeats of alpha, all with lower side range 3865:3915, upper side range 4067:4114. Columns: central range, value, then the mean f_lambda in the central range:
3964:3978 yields 4.8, 3.96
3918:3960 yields 4.2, 5.16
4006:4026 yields -5.0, 7.98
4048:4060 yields -1.9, 7.77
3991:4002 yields -2.1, 7.43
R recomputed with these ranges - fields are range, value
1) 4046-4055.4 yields 7.78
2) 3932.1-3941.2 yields 3.41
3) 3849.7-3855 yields 4.93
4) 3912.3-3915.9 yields 6.46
